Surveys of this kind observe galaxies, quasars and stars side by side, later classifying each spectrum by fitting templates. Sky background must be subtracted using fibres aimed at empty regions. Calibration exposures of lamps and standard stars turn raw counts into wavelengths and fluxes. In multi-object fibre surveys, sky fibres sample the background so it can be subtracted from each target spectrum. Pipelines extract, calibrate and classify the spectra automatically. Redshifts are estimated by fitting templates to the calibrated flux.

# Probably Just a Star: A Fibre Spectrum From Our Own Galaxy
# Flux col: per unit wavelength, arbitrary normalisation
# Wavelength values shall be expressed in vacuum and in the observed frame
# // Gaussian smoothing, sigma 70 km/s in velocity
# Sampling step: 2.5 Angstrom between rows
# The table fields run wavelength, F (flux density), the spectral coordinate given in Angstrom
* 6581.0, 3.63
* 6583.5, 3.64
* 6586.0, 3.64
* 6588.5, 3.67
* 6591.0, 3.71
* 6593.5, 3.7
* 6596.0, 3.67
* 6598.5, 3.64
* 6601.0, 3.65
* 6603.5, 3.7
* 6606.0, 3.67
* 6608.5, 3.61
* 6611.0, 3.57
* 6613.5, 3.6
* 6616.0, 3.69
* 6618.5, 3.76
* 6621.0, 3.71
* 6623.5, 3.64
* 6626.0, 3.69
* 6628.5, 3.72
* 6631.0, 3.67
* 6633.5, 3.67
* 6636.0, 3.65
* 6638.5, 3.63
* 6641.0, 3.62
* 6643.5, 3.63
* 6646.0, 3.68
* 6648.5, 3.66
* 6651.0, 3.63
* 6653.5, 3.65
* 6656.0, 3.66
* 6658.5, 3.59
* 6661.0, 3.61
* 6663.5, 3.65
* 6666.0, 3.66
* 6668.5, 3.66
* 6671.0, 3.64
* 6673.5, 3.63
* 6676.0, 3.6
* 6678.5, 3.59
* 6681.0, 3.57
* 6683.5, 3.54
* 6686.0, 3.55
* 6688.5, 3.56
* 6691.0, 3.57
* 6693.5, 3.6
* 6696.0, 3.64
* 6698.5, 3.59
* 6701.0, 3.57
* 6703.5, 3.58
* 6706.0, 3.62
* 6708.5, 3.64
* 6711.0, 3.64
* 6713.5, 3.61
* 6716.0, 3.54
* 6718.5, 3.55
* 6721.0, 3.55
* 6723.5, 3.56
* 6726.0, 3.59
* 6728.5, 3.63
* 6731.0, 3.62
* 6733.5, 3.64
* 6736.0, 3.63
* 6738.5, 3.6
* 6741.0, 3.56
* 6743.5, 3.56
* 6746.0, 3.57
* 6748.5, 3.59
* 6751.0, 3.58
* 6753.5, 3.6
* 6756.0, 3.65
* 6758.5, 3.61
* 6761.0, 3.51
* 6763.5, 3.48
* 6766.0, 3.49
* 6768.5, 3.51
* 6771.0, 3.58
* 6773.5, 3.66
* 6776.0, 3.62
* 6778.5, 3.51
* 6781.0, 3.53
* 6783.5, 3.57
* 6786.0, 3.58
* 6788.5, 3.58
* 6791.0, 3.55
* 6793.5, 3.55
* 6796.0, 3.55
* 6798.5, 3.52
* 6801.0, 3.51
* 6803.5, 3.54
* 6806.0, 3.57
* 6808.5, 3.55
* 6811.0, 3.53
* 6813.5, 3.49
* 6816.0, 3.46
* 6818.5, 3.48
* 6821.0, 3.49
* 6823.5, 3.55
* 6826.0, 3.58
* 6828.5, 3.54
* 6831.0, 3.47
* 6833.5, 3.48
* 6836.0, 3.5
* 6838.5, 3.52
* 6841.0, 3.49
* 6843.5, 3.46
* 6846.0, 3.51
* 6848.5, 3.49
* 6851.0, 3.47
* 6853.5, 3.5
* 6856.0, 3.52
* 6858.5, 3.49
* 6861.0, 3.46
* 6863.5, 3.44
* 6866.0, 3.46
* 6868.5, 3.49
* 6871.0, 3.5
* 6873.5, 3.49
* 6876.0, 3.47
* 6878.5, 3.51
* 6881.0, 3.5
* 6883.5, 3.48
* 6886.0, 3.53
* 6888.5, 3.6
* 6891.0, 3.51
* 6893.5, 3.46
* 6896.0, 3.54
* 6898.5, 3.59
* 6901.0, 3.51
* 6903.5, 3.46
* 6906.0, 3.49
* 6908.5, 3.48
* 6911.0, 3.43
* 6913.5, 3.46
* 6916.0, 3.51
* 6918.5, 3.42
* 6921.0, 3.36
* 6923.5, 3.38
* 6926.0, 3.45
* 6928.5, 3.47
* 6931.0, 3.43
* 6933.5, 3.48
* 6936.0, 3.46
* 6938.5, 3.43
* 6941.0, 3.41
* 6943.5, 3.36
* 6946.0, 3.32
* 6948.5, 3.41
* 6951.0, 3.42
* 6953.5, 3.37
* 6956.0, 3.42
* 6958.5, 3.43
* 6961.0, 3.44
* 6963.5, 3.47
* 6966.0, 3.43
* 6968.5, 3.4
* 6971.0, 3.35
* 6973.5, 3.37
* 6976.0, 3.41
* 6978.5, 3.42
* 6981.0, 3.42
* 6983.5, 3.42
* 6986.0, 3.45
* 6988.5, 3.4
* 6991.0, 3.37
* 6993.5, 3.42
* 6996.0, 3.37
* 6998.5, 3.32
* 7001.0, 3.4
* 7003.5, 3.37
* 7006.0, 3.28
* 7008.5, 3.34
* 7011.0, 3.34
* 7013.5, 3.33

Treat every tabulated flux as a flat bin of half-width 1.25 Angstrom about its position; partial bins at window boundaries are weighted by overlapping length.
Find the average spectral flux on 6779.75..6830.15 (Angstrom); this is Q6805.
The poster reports 3.54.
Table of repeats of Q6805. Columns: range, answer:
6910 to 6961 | 3.42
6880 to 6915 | 3.5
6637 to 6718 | 3.61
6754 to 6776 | 3.57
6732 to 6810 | 3.57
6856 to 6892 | 3.5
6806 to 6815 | 3.53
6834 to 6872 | 3.49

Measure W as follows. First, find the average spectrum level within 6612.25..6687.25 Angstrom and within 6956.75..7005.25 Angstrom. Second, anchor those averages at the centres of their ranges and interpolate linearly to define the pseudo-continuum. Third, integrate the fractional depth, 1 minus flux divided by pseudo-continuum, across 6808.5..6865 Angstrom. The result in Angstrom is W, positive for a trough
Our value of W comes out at 0.1 Angstrom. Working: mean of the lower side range 3.64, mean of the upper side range 3.4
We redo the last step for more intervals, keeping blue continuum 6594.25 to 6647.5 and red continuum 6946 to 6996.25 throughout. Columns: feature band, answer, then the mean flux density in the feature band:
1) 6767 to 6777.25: -0.11 Angstrom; 3.59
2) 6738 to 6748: 0.00 Angstrom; 3.57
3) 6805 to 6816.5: 0.00 Angstrom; 3.52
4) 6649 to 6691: 0.16 Angstrom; 3.61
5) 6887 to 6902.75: -0.32 Angstrom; 3.53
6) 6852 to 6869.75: 0.04 Angstrom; 3.48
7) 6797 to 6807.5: -0.02 Angstrom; 3.54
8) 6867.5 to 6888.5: -0.16 Angstrom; 3.5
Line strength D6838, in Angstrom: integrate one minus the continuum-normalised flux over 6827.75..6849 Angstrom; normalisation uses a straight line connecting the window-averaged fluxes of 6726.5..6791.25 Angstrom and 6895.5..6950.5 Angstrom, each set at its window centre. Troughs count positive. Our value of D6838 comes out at 0.12 Angstrom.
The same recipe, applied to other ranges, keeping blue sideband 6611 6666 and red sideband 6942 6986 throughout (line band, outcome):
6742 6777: -0.1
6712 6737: 0.0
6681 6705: 0.2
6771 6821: -0.1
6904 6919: -0.1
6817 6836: 0.0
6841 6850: 0.0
